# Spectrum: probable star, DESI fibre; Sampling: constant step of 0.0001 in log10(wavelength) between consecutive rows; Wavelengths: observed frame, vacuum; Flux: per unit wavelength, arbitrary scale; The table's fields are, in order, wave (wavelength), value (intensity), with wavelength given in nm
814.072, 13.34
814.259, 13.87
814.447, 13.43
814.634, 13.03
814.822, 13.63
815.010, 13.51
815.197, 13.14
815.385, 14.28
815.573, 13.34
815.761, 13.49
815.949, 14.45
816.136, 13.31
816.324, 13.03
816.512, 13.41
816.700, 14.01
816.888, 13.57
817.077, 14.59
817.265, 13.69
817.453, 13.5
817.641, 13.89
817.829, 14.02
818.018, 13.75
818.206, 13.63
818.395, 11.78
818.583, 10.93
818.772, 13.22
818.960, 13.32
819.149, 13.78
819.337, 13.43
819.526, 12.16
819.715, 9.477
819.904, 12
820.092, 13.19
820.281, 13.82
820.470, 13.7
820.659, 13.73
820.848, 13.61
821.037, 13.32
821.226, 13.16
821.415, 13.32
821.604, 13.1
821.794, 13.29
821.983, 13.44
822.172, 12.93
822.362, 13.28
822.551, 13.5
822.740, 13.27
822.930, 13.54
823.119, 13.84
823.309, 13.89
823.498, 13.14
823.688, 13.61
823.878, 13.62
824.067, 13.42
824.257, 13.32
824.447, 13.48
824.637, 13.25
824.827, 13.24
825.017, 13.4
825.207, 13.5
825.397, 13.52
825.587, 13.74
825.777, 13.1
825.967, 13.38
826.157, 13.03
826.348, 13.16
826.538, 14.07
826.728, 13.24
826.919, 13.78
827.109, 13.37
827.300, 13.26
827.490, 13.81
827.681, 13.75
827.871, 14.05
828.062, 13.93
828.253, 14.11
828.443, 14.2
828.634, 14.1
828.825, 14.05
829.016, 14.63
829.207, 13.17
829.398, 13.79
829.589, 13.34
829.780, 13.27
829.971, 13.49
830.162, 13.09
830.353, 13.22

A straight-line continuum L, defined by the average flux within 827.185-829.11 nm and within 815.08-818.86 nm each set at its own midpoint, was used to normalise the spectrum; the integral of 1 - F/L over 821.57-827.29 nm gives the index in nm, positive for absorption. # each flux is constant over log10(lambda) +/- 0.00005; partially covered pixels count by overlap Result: 0.161 nm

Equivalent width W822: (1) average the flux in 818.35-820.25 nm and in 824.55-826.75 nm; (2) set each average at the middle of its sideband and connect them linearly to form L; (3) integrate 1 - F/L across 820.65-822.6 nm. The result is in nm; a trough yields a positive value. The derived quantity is -0.085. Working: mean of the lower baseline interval 12.4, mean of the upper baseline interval 13.4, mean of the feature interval 13.3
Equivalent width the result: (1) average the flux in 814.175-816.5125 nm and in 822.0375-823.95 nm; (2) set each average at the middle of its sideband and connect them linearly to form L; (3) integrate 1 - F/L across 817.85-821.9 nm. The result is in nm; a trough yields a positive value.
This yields 0.159 nm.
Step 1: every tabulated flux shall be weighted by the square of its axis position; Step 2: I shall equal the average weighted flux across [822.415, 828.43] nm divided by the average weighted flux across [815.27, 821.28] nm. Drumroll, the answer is 1.0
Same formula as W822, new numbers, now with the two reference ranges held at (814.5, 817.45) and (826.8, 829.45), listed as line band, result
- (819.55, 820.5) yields 0.09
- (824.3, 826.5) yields 0.07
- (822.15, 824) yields 0.04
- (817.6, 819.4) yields 0.07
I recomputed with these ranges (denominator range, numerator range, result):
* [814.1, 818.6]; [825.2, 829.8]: 1.04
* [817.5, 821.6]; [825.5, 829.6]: 1.07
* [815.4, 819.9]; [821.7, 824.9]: 1.03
